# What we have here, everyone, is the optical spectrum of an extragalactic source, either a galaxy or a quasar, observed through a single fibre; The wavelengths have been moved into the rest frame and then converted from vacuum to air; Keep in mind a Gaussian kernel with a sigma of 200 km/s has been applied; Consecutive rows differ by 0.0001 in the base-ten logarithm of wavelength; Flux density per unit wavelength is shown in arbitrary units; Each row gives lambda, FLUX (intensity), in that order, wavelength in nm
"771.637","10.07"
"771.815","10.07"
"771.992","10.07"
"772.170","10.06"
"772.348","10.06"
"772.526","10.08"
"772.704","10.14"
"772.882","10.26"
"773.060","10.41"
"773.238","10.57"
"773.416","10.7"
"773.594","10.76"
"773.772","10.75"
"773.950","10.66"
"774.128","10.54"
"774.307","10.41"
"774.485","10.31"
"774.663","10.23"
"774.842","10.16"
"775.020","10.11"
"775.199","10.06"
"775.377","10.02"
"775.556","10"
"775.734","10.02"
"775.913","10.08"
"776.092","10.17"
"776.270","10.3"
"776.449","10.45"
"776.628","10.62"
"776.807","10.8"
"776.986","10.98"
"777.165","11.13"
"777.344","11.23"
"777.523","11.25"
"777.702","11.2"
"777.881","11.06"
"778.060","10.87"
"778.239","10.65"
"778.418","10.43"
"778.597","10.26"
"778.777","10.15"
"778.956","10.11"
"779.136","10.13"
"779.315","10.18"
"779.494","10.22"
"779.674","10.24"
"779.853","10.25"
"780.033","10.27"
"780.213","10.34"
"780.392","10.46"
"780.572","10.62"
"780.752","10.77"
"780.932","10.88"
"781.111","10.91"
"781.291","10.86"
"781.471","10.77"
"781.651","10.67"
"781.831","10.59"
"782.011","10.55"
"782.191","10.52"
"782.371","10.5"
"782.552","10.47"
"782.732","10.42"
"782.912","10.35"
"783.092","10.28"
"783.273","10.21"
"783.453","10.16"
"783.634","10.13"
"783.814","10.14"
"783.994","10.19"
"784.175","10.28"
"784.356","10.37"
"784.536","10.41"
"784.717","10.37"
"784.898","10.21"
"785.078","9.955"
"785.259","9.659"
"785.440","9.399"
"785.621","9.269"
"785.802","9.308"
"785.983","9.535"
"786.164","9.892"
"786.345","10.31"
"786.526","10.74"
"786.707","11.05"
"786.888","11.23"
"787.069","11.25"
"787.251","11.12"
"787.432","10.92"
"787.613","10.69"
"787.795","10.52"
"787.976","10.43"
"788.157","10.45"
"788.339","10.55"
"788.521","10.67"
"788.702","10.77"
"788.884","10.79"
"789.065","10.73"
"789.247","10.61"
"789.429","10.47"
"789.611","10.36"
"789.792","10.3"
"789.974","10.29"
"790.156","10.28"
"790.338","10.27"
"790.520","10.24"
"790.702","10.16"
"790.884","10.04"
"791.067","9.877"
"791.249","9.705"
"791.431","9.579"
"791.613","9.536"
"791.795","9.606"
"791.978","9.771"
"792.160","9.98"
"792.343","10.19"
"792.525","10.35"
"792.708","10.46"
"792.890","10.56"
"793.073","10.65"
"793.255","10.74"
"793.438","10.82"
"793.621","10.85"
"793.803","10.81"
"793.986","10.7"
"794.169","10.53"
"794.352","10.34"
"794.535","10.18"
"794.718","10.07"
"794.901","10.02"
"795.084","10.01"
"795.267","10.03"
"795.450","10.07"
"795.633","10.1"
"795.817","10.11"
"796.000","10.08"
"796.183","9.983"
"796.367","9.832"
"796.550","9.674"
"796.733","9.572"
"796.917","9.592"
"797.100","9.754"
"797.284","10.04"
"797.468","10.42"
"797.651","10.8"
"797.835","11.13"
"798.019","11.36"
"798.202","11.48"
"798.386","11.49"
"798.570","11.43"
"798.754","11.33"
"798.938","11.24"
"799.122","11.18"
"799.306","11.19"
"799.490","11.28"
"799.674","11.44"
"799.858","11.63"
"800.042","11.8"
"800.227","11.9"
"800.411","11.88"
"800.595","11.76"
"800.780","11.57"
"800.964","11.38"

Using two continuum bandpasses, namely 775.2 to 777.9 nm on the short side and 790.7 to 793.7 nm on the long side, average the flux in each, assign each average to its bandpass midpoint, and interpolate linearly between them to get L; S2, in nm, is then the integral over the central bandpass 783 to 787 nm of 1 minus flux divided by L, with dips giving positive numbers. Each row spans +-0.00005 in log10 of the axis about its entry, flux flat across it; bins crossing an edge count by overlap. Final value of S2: 0.08 nm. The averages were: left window 10.6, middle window 10.1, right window 10.2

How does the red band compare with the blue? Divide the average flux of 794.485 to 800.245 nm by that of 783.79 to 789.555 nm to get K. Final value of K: 1.02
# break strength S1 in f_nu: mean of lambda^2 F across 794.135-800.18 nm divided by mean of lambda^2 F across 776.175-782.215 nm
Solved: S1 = 1.05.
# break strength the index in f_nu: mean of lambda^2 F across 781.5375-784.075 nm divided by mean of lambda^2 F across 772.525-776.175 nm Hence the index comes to 1.03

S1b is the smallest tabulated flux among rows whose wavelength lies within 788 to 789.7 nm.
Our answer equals 10.36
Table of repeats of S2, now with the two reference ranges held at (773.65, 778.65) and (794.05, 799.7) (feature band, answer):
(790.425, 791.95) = 0.10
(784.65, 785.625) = 0.06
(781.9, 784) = 0.04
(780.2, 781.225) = -0.02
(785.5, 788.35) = 0.02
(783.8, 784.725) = 0.02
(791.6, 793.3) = 0.05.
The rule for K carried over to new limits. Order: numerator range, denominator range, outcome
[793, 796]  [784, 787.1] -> 1.02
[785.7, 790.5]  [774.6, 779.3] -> 1.00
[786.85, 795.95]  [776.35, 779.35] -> 0.97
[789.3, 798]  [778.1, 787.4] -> 0.98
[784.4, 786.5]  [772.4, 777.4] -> 0.95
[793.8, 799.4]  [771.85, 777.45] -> 1.01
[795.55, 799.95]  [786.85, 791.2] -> 1.01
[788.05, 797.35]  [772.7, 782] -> 0.97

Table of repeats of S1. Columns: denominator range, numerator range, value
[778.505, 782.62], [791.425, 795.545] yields 1.01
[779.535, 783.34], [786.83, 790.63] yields 1.03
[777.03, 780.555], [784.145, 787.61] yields 0.99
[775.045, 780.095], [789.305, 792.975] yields 1.00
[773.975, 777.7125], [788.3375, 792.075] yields 1.01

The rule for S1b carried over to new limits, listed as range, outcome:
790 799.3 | 9.536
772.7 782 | 10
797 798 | 9.754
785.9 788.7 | 9.535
